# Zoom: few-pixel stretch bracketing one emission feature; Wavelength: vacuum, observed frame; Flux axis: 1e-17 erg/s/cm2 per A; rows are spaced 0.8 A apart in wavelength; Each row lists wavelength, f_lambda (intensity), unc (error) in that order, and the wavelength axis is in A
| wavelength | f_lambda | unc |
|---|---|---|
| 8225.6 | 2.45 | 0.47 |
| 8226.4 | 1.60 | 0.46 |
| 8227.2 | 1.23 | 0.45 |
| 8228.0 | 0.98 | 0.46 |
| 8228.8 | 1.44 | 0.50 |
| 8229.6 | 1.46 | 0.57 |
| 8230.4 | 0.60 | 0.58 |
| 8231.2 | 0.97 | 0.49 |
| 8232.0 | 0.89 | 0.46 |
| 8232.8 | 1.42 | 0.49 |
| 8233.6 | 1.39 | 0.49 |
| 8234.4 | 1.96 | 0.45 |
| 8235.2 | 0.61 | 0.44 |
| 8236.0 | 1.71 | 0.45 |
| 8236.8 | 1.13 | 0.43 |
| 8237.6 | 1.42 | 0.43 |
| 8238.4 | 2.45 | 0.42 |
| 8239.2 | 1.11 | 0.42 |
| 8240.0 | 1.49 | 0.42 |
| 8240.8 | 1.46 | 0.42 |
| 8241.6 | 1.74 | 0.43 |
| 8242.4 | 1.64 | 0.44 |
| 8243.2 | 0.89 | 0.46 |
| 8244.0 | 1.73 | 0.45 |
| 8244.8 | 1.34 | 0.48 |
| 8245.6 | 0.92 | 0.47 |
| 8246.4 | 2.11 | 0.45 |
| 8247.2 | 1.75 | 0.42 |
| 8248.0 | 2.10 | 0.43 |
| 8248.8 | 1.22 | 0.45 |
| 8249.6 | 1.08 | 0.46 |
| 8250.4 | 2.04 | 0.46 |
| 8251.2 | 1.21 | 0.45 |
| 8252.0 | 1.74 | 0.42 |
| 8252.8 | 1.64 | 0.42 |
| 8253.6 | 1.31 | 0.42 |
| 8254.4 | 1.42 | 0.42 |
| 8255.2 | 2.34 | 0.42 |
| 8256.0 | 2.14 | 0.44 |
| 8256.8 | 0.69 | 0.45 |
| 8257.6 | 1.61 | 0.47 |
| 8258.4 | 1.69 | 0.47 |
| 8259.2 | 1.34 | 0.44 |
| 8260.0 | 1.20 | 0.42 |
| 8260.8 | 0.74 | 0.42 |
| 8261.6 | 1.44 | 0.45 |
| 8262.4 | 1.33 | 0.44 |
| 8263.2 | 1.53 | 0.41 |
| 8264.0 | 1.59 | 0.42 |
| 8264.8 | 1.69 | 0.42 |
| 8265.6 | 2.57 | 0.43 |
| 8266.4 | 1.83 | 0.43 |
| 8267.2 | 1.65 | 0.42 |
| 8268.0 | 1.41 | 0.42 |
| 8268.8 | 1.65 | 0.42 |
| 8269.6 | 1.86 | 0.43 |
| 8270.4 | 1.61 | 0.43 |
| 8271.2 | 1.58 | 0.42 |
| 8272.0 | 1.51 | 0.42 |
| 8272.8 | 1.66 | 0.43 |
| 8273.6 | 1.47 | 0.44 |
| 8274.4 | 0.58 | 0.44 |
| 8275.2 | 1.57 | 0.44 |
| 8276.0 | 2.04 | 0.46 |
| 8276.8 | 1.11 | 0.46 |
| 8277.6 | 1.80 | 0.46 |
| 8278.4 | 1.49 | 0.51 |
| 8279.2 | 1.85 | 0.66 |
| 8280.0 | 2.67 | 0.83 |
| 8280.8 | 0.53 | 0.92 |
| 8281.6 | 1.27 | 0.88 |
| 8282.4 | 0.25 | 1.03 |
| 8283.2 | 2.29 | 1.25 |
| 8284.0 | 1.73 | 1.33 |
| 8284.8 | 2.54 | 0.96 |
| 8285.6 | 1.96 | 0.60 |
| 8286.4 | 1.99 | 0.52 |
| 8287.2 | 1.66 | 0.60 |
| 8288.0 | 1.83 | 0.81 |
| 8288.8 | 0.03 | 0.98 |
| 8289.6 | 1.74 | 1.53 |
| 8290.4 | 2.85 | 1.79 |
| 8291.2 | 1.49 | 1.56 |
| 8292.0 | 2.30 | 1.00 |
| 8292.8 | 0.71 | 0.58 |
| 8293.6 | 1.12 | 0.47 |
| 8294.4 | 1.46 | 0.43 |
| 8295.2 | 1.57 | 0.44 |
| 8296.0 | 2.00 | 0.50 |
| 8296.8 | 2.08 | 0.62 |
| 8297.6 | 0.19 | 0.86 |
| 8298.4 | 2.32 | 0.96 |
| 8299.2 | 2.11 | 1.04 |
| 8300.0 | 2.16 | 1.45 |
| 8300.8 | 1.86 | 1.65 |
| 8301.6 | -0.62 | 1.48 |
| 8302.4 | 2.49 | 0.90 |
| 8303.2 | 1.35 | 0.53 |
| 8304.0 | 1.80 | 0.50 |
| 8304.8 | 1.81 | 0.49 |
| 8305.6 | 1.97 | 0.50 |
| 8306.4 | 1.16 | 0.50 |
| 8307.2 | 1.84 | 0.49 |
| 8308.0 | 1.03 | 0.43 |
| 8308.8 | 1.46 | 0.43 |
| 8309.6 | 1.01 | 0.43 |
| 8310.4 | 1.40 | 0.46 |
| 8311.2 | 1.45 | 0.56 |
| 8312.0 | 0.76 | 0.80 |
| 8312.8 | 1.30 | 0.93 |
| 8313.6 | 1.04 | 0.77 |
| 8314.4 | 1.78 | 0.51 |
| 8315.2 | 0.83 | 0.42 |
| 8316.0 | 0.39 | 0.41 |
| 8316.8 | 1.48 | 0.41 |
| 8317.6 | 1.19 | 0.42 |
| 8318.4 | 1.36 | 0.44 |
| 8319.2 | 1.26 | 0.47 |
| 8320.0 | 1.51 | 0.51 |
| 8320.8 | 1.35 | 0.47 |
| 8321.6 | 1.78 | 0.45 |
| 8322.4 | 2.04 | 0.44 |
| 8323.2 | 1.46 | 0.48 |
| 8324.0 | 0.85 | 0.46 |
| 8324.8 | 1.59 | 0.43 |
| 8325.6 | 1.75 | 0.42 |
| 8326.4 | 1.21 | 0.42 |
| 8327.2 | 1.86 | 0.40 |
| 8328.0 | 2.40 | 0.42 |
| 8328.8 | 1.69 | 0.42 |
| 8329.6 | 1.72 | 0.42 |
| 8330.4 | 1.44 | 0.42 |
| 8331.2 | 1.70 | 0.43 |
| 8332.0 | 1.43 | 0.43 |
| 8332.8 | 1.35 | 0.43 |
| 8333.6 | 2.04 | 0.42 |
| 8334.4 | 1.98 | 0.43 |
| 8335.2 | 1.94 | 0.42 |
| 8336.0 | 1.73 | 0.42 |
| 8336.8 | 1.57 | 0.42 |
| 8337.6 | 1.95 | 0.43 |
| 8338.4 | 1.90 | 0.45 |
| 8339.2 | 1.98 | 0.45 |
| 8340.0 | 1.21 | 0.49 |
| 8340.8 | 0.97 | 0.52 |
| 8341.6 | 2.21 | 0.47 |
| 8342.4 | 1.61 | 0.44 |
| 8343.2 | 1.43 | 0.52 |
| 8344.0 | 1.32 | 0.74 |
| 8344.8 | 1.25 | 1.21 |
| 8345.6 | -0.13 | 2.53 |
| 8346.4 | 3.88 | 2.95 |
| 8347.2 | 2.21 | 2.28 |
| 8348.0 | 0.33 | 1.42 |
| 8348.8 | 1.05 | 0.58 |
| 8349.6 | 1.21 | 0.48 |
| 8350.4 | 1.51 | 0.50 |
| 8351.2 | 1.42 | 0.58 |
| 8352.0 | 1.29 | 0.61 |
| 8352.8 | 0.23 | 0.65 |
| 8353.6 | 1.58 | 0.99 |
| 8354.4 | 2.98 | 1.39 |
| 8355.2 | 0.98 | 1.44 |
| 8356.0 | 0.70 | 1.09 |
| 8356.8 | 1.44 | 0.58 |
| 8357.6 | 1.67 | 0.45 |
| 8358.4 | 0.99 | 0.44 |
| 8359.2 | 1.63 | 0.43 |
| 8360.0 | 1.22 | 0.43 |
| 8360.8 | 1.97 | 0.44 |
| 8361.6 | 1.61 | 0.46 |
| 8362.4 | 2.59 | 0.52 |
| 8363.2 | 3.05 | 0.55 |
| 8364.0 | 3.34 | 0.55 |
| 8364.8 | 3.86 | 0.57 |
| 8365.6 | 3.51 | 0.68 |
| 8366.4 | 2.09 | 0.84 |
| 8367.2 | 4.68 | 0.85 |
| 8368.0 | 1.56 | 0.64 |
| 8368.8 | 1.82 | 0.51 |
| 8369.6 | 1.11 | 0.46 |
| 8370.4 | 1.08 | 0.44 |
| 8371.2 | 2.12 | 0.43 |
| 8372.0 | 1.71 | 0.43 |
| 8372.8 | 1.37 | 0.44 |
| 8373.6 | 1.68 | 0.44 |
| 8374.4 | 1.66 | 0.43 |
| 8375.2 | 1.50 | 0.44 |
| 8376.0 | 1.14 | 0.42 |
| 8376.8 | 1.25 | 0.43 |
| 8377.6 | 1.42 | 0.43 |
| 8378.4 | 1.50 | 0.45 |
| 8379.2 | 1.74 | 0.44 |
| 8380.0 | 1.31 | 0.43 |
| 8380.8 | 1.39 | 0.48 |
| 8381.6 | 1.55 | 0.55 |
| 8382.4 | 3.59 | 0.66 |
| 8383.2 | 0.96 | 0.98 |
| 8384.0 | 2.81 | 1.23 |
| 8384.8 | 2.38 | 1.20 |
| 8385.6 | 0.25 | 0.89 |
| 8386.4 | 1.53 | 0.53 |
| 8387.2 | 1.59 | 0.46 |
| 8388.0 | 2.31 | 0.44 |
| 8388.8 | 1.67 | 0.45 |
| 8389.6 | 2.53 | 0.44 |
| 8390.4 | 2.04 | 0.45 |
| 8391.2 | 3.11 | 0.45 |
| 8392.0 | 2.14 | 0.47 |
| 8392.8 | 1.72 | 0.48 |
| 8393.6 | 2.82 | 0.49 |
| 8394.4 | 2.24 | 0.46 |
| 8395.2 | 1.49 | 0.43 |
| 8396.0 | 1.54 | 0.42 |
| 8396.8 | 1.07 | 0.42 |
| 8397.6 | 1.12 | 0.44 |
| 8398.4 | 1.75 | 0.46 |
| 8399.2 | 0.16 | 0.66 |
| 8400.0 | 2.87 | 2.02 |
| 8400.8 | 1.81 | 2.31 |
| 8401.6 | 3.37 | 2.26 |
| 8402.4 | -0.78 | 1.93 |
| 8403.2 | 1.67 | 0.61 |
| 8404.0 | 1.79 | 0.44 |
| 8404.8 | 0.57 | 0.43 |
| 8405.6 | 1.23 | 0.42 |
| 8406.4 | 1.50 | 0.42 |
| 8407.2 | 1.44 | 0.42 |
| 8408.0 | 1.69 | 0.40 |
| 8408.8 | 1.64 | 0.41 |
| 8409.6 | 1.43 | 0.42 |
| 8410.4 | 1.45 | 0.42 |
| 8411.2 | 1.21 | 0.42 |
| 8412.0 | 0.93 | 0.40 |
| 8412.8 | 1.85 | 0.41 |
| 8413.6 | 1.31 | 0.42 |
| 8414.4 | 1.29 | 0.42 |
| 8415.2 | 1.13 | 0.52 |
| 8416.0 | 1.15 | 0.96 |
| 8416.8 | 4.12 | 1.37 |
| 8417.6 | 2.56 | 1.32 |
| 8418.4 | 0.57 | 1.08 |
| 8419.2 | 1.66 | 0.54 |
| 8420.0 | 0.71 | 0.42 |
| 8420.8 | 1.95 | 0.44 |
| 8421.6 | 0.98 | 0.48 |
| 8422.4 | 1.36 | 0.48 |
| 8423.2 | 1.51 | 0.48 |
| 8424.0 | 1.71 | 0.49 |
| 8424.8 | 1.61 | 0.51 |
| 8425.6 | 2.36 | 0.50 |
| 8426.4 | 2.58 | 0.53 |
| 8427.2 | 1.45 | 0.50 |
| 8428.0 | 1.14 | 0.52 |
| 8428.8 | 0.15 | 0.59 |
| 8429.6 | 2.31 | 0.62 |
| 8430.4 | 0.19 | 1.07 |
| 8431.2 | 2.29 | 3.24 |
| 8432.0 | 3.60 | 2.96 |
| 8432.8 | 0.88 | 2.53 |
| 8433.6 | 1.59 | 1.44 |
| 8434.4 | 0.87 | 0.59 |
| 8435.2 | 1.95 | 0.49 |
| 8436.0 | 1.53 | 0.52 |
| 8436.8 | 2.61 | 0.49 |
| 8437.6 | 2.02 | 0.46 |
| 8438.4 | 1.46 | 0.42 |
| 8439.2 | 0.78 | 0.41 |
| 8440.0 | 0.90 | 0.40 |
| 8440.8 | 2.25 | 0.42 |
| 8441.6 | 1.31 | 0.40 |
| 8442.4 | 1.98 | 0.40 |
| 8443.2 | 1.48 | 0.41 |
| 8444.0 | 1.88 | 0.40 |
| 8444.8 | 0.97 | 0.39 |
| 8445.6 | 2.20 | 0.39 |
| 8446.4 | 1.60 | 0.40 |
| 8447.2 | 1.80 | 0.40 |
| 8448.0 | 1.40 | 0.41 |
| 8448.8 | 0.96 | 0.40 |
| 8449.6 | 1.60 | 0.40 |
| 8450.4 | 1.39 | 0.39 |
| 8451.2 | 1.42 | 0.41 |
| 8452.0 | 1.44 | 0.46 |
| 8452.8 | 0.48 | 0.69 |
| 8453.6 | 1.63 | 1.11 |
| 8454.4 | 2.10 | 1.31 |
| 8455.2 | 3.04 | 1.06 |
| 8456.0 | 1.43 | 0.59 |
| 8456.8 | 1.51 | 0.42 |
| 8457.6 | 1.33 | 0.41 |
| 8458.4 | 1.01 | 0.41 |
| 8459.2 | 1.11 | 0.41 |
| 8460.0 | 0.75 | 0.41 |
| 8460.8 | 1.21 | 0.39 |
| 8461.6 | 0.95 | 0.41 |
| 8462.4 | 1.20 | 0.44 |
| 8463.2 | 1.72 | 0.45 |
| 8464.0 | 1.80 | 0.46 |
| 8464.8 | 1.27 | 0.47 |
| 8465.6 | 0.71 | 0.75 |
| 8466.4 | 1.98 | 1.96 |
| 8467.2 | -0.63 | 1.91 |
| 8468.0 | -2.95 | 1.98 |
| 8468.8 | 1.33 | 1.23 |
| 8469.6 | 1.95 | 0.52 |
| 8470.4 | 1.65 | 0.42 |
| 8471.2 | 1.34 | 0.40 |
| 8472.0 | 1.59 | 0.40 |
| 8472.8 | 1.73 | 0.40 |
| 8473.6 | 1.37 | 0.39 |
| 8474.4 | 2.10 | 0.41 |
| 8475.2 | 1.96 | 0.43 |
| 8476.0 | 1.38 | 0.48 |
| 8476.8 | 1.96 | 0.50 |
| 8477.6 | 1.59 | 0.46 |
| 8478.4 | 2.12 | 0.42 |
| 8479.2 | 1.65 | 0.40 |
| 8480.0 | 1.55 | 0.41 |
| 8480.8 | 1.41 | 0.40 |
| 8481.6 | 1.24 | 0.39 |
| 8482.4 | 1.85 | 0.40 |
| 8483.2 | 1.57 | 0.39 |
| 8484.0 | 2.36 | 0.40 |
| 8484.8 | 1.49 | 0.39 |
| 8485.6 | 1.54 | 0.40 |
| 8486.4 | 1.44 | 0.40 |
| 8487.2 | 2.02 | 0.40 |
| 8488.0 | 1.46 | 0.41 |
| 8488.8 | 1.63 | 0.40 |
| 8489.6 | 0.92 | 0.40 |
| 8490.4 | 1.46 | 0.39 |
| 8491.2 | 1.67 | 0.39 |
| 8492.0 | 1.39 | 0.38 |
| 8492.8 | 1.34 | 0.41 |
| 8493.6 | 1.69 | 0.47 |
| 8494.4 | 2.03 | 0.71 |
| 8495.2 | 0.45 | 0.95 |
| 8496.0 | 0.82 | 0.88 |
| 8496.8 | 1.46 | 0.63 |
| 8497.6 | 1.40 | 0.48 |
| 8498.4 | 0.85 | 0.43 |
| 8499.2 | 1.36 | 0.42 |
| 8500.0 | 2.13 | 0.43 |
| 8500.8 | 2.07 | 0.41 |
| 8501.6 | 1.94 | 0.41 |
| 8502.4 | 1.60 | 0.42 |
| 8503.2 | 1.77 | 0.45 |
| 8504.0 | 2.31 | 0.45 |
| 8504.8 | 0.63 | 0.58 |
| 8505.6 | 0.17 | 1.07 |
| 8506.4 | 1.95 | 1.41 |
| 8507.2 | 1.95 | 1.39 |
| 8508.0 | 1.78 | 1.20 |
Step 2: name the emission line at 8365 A Halpha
